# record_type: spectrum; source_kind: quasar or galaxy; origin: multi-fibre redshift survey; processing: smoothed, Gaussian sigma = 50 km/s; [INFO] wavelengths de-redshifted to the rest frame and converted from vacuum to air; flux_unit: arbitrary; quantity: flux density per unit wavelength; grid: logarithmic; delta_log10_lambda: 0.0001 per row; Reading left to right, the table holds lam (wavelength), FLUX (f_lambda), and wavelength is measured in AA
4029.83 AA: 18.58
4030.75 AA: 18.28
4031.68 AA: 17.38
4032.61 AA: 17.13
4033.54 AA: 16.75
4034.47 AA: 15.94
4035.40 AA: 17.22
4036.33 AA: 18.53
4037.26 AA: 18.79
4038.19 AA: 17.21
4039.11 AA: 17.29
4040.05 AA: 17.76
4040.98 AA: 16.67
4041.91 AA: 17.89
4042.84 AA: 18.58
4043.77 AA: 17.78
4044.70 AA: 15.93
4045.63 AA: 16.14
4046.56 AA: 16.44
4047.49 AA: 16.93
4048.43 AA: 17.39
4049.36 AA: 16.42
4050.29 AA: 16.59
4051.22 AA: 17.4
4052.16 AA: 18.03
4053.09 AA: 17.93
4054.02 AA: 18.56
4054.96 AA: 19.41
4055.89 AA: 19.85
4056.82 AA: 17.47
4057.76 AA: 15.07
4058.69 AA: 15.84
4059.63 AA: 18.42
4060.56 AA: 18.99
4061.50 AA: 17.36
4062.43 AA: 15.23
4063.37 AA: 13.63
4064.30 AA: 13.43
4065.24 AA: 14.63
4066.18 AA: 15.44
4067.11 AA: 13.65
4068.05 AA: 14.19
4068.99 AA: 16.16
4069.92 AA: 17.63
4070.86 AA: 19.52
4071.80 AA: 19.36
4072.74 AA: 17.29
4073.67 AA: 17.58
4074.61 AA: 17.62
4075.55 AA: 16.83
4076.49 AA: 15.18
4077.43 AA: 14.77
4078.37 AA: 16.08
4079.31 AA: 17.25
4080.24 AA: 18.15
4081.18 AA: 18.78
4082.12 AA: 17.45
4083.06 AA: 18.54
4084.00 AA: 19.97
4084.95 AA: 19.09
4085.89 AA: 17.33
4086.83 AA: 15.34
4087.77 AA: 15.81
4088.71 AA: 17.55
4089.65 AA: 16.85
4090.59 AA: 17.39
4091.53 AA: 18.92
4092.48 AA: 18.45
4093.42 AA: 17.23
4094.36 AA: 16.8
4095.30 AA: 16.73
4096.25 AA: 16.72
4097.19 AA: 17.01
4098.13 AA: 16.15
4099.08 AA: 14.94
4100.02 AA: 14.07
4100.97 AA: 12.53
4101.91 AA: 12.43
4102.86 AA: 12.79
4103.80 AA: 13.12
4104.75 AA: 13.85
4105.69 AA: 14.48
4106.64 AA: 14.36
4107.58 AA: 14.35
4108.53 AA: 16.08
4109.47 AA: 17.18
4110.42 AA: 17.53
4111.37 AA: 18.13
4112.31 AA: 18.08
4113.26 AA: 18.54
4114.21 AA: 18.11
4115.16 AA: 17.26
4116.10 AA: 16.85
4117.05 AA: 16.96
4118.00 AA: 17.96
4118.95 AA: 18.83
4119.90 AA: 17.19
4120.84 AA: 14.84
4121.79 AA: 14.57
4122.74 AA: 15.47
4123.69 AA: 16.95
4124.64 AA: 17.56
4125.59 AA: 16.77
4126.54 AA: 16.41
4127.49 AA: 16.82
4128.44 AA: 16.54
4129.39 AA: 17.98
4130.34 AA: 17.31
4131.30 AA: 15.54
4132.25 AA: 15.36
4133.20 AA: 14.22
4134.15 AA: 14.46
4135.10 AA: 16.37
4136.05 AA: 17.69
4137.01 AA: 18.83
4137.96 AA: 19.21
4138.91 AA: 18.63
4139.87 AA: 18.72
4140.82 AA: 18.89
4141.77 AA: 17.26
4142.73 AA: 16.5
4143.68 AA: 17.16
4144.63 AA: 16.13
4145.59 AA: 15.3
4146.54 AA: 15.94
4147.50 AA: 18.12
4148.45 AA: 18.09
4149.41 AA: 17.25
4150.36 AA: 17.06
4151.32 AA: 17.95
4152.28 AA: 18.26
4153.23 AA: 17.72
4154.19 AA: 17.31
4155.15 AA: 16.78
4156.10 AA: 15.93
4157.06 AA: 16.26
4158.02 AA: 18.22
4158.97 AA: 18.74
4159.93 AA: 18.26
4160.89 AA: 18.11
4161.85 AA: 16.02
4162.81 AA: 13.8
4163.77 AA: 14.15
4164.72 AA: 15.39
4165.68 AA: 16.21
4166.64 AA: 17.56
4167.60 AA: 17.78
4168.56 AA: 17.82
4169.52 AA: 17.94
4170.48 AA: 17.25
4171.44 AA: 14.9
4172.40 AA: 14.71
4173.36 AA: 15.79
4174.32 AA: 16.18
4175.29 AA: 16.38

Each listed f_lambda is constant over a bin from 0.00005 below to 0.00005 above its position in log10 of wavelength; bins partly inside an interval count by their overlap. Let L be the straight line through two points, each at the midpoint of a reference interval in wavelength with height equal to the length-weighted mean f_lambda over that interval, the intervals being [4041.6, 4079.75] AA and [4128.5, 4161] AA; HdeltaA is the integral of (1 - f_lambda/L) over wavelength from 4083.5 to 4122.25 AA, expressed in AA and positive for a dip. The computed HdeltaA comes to 1.4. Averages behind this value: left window 16.8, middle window 16.4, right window 17.2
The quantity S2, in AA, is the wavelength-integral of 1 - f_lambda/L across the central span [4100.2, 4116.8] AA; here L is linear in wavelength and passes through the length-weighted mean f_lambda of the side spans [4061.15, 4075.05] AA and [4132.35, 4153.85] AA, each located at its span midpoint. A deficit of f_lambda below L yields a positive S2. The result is 1.1 AA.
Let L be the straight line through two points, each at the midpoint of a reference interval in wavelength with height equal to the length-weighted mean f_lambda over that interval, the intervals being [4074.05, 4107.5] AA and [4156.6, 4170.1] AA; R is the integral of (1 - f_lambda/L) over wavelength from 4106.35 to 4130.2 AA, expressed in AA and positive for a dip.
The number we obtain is -0.5 AA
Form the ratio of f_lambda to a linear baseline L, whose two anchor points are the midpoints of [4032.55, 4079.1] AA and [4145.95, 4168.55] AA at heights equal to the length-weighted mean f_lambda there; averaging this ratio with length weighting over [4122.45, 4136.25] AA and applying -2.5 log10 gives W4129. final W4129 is 0.04 mag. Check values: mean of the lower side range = 16.9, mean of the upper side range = 17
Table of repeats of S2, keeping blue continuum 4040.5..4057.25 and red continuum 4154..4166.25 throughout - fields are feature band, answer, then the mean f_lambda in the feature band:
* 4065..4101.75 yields 1.0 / 16.8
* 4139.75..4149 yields -0.3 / 17.2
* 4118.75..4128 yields 0.2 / 16.5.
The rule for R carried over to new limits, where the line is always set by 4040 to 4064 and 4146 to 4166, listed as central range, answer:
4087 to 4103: 0.95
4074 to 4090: -0.09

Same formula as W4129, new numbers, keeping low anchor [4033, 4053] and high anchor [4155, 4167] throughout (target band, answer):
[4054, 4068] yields 0.05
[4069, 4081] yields -0.01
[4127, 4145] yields -0.02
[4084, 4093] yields -0.04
